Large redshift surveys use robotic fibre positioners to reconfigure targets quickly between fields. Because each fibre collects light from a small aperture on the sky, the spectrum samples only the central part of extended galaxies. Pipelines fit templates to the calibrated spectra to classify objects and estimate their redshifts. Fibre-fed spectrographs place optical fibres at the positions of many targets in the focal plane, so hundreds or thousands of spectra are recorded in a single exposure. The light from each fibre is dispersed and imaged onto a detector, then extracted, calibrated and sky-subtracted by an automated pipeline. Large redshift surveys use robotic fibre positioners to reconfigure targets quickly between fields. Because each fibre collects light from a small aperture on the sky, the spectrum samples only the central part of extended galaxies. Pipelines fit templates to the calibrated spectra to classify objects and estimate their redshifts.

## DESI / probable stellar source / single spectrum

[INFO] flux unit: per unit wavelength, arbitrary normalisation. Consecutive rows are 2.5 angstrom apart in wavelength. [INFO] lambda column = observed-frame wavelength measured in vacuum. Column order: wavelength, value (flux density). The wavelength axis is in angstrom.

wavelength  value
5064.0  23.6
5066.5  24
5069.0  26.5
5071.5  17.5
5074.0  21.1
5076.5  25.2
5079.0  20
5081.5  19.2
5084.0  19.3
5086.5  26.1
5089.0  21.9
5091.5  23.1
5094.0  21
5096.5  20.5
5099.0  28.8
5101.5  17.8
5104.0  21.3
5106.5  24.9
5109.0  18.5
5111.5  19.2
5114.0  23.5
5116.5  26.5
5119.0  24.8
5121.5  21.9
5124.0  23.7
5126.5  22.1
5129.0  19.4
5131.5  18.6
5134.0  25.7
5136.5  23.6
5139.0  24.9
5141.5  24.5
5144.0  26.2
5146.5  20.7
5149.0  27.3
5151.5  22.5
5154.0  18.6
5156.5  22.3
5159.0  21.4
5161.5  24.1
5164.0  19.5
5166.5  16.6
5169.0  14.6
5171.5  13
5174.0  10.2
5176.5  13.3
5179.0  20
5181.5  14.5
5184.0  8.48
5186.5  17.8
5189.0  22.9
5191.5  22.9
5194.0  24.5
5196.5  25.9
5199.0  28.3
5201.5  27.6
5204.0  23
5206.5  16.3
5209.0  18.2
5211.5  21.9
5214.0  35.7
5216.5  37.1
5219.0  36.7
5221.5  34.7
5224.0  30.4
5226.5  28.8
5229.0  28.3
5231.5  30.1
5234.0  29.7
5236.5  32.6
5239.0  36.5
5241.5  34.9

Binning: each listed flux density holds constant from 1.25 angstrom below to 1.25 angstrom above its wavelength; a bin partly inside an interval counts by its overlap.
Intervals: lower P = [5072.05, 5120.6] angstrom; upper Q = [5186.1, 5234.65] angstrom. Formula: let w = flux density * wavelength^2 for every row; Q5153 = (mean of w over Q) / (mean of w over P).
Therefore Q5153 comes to 1.28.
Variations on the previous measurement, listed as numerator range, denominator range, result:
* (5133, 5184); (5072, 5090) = 0.94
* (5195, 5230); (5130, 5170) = 1.31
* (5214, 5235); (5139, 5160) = 1.44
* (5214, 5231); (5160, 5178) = 2.09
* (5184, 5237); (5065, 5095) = 1.28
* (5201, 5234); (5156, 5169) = 1.45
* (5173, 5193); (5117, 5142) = 0.73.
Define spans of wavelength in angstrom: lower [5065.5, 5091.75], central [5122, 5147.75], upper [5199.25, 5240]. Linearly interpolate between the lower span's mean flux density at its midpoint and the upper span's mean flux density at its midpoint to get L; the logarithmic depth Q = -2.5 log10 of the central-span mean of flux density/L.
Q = 0.09 mag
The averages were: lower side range 22.1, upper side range 29.2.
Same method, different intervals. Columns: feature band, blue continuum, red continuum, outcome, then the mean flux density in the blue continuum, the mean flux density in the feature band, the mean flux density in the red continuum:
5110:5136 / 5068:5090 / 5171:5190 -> -0.19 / 21.8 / 22.5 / 15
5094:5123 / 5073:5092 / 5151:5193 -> -0.09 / 22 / 22.5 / 17.8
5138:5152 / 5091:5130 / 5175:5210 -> -0.14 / 22.3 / 24.4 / 20.2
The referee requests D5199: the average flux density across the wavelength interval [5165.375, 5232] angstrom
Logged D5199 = 23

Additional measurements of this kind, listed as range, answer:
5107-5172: 21.8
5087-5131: 22.3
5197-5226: 28.1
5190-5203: 25.7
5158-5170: 19.3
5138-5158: 23.3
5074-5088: 21.9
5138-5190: 19.2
